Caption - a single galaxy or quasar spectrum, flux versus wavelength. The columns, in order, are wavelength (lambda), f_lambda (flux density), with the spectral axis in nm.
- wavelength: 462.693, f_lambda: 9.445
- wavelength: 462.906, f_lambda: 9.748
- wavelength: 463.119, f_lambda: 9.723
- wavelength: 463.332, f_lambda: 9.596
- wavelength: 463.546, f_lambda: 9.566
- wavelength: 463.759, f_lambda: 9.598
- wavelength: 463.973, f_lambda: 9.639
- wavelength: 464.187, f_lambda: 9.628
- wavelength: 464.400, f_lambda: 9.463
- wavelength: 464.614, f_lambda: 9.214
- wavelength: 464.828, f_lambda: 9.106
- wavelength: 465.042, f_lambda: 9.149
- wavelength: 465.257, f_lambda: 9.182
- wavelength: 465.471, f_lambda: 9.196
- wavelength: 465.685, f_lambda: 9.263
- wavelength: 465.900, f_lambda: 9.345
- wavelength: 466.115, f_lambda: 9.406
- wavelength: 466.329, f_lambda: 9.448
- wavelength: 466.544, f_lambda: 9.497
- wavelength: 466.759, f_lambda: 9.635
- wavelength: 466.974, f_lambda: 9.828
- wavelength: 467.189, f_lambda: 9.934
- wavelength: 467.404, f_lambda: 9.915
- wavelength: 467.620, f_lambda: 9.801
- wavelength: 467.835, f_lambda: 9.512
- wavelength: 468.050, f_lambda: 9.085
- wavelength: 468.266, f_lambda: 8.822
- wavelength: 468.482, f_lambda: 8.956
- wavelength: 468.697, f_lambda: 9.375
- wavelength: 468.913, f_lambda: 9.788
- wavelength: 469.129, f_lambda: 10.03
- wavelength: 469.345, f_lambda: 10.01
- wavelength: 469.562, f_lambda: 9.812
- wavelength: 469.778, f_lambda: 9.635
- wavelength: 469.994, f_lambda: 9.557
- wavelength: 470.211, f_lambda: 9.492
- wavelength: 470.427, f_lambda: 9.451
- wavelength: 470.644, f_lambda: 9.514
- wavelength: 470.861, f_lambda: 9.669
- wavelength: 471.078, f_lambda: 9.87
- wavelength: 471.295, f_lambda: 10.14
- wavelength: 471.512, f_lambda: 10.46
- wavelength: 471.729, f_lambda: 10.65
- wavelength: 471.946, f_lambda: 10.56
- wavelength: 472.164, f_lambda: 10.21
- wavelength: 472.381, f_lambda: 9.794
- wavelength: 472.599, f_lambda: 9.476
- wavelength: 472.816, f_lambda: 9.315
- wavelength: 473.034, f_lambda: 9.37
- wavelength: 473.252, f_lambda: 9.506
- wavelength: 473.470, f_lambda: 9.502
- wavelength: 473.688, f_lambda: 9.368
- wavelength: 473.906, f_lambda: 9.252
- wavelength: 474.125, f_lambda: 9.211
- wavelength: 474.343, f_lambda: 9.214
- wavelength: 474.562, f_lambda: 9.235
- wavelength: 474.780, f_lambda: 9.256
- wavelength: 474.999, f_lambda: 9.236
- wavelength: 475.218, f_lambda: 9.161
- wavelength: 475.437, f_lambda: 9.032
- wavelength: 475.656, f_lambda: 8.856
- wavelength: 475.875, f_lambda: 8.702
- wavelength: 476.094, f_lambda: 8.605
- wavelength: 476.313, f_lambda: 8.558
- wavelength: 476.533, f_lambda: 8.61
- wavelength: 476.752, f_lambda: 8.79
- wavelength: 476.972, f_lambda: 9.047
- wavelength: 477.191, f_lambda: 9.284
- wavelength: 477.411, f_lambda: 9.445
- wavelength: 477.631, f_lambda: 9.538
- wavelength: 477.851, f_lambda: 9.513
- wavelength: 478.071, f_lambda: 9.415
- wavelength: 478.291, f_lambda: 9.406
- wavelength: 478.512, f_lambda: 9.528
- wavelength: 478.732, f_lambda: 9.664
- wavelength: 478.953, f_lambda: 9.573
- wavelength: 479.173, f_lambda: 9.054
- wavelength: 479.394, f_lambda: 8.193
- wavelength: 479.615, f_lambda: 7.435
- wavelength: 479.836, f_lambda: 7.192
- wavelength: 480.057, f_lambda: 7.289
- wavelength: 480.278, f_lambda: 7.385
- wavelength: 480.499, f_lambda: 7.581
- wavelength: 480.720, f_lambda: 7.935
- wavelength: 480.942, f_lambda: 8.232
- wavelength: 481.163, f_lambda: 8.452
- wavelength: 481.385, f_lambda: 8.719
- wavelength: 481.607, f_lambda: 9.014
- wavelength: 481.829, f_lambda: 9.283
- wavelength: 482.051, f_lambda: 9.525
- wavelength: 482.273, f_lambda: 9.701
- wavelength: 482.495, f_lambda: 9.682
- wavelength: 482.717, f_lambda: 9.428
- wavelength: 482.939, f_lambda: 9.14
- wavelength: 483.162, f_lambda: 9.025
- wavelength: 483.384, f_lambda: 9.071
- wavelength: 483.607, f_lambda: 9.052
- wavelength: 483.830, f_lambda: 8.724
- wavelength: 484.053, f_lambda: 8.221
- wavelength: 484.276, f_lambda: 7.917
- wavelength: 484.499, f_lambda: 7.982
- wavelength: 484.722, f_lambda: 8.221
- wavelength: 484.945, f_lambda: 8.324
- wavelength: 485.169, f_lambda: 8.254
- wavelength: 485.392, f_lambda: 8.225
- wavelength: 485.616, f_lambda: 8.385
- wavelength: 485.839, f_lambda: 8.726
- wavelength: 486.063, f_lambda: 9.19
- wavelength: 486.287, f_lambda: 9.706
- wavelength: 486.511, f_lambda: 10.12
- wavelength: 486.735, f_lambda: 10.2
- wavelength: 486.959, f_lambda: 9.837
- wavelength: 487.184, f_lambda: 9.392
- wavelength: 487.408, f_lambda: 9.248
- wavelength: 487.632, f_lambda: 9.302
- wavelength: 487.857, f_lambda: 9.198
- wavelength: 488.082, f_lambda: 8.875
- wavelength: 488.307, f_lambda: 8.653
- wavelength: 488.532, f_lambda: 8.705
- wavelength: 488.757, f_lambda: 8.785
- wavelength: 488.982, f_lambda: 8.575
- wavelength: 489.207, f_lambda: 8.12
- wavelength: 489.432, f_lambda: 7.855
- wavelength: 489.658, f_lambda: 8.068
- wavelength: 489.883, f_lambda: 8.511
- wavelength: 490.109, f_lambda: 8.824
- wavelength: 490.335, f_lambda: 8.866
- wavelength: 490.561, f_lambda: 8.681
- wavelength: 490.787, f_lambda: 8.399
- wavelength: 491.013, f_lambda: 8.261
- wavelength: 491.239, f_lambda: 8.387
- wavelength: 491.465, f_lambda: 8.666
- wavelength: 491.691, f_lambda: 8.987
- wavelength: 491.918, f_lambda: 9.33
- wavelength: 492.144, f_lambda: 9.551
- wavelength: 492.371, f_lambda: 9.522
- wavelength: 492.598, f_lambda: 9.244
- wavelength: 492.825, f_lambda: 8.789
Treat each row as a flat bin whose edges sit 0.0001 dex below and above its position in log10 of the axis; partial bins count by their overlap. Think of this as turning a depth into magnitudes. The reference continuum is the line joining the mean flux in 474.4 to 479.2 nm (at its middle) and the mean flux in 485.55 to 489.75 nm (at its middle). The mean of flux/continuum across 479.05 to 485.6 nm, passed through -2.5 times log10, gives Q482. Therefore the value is 0.07 mag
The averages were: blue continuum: 9.16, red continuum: 9.01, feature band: 8.49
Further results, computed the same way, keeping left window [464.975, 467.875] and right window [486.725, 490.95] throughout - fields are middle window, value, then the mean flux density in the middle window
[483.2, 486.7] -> 0.026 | 8.72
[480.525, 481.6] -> 0.089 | 8.34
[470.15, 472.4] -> -0.072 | 10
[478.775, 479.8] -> 0.071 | 8.53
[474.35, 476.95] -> 0.035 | 8.93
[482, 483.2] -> -0.051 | 9.44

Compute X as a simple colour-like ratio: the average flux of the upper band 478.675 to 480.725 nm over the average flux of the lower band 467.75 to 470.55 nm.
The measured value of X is 0.85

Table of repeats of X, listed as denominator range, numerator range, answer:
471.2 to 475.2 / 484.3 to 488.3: 0.93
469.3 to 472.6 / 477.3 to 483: 0.89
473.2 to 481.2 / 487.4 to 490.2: 0.98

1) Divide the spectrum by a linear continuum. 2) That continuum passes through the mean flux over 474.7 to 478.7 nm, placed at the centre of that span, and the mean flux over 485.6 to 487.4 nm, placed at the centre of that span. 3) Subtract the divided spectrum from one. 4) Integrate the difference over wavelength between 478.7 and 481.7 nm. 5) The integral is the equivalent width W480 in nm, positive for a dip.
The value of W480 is 0.33 nm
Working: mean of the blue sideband 9.12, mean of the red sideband 9.49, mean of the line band 8.22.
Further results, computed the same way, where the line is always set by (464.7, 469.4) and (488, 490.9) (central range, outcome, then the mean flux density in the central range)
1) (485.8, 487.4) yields -0.18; 9.61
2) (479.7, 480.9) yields 0.19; 7.52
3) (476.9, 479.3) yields -0.11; 9.4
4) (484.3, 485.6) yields 0.08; 8.2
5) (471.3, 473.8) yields -0.17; 9.85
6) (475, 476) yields 0.02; 8.96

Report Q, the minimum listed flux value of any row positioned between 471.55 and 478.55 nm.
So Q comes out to 8.558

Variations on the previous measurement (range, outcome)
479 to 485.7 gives 7.192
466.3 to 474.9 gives 8.822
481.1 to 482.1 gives 8.452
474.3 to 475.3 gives 9.161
